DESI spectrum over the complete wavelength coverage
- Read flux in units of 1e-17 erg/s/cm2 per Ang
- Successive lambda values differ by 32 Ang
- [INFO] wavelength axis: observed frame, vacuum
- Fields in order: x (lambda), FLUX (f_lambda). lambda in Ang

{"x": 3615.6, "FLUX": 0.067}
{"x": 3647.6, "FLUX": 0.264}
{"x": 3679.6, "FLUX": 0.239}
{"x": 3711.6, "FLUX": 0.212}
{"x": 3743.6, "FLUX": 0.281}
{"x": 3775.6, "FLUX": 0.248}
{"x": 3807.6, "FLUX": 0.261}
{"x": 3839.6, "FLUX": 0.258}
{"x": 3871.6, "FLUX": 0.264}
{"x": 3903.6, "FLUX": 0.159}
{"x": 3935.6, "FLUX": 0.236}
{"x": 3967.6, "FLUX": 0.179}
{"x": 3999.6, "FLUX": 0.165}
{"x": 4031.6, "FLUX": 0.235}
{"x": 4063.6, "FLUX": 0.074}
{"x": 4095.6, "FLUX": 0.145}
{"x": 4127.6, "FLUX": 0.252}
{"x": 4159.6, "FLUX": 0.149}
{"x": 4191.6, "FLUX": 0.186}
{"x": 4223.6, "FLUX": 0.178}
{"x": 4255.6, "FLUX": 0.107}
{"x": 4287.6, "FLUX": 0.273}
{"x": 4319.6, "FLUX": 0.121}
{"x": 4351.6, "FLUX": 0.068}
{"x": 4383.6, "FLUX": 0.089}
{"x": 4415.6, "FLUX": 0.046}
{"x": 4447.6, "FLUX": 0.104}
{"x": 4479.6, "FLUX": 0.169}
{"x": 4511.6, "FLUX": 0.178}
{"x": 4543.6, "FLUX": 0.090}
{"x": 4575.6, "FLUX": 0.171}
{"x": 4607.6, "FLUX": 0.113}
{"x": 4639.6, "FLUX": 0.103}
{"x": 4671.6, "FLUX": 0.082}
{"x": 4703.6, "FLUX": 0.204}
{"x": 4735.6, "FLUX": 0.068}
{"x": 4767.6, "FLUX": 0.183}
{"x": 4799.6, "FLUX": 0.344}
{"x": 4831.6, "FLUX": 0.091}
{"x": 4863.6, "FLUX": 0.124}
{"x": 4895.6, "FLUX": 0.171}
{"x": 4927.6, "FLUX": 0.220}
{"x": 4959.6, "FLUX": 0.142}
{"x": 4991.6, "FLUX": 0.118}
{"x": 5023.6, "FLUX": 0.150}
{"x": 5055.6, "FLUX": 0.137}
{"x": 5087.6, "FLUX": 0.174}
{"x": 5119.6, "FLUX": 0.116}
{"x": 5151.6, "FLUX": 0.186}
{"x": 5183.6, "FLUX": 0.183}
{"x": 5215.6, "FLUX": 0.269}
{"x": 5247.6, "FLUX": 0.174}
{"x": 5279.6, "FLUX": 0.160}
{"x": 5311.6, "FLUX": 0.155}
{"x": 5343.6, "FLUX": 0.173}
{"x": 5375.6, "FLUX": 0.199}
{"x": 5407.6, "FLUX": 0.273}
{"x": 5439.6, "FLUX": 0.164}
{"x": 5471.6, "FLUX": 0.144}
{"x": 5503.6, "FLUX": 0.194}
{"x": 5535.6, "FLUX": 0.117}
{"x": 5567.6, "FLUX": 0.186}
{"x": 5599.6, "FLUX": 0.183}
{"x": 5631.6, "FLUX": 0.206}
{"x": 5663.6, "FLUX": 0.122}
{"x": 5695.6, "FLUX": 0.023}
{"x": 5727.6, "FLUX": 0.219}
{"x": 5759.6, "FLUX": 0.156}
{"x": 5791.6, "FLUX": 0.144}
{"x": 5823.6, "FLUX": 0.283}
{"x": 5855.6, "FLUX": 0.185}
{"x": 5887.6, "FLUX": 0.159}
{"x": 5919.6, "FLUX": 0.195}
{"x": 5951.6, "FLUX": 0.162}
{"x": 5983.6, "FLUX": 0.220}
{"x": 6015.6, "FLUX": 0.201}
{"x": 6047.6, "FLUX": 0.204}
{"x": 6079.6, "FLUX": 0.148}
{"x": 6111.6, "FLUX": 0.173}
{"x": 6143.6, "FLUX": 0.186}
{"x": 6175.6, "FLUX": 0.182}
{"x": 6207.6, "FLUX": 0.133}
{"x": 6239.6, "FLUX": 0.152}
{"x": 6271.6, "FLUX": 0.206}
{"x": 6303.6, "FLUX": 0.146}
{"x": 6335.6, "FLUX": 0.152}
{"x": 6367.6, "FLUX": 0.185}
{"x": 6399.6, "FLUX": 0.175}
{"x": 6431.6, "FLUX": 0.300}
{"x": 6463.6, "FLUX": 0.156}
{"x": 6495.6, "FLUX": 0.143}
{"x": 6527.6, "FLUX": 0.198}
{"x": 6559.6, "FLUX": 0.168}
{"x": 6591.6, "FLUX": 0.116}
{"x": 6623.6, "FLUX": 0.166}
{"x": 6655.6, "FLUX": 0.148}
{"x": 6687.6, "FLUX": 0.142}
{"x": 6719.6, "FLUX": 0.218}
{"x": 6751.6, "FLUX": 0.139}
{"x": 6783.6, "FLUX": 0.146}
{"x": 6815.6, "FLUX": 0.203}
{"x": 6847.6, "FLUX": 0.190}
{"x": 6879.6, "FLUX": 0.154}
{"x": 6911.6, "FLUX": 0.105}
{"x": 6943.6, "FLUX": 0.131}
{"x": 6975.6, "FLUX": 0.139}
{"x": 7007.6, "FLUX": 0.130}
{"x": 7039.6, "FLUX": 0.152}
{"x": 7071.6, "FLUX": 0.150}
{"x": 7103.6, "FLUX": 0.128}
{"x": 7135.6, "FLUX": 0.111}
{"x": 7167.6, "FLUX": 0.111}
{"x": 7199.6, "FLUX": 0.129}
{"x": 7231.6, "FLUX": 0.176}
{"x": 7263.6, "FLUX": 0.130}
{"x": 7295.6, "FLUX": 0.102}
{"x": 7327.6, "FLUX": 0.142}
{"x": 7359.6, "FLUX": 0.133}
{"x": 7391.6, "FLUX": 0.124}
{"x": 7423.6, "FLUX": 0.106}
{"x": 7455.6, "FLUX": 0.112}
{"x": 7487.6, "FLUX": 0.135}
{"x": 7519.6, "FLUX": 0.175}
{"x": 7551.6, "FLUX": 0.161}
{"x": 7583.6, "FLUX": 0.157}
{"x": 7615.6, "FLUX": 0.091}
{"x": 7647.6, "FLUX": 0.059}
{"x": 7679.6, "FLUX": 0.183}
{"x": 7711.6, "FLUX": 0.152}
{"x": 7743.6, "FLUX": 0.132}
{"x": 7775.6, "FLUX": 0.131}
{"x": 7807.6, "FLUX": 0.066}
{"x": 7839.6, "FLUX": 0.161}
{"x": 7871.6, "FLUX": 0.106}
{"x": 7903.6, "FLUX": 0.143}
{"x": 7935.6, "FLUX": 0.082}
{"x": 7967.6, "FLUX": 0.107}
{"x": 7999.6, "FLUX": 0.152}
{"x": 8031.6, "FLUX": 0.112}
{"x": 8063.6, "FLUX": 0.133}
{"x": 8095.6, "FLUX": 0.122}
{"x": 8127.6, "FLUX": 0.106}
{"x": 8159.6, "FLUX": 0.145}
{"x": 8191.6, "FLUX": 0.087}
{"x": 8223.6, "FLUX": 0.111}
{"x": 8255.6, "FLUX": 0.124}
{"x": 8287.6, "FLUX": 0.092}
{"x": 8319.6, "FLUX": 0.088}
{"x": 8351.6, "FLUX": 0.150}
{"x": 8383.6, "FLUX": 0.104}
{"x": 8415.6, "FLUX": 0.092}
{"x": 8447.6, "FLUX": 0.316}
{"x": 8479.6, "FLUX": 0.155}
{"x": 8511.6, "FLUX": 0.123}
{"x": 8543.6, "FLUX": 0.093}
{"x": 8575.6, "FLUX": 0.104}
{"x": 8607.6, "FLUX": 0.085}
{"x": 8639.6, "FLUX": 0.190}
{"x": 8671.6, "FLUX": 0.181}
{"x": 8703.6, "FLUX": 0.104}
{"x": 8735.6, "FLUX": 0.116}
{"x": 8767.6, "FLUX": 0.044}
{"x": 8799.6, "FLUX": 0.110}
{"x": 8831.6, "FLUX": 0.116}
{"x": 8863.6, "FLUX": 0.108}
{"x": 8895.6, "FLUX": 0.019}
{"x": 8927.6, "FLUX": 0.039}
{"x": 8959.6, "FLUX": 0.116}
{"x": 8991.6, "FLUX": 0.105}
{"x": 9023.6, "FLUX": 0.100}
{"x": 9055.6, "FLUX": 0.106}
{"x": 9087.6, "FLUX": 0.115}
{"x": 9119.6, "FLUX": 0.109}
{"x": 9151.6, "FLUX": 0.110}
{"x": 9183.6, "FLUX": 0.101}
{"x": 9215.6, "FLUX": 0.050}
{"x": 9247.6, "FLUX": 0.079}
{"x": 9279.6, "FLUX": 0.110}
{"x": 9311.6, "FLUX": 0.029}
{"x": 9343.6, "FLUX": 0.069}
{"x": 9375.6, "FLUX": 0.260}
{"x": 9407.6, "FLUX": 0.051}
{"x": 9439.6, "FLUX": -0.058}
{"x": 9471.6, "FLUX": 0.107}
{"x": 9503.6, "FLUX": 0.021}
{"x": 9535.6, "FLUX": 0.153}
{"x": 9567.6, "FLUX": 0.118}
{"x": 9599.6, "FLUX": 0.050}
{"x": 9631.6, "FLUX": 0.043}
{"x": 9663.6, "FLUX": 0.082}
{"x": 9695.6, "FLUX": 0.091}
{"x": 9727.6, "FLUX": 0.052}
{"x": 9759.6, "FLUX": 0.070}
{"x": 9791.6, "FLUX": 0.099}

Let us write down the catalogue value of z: 0.29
